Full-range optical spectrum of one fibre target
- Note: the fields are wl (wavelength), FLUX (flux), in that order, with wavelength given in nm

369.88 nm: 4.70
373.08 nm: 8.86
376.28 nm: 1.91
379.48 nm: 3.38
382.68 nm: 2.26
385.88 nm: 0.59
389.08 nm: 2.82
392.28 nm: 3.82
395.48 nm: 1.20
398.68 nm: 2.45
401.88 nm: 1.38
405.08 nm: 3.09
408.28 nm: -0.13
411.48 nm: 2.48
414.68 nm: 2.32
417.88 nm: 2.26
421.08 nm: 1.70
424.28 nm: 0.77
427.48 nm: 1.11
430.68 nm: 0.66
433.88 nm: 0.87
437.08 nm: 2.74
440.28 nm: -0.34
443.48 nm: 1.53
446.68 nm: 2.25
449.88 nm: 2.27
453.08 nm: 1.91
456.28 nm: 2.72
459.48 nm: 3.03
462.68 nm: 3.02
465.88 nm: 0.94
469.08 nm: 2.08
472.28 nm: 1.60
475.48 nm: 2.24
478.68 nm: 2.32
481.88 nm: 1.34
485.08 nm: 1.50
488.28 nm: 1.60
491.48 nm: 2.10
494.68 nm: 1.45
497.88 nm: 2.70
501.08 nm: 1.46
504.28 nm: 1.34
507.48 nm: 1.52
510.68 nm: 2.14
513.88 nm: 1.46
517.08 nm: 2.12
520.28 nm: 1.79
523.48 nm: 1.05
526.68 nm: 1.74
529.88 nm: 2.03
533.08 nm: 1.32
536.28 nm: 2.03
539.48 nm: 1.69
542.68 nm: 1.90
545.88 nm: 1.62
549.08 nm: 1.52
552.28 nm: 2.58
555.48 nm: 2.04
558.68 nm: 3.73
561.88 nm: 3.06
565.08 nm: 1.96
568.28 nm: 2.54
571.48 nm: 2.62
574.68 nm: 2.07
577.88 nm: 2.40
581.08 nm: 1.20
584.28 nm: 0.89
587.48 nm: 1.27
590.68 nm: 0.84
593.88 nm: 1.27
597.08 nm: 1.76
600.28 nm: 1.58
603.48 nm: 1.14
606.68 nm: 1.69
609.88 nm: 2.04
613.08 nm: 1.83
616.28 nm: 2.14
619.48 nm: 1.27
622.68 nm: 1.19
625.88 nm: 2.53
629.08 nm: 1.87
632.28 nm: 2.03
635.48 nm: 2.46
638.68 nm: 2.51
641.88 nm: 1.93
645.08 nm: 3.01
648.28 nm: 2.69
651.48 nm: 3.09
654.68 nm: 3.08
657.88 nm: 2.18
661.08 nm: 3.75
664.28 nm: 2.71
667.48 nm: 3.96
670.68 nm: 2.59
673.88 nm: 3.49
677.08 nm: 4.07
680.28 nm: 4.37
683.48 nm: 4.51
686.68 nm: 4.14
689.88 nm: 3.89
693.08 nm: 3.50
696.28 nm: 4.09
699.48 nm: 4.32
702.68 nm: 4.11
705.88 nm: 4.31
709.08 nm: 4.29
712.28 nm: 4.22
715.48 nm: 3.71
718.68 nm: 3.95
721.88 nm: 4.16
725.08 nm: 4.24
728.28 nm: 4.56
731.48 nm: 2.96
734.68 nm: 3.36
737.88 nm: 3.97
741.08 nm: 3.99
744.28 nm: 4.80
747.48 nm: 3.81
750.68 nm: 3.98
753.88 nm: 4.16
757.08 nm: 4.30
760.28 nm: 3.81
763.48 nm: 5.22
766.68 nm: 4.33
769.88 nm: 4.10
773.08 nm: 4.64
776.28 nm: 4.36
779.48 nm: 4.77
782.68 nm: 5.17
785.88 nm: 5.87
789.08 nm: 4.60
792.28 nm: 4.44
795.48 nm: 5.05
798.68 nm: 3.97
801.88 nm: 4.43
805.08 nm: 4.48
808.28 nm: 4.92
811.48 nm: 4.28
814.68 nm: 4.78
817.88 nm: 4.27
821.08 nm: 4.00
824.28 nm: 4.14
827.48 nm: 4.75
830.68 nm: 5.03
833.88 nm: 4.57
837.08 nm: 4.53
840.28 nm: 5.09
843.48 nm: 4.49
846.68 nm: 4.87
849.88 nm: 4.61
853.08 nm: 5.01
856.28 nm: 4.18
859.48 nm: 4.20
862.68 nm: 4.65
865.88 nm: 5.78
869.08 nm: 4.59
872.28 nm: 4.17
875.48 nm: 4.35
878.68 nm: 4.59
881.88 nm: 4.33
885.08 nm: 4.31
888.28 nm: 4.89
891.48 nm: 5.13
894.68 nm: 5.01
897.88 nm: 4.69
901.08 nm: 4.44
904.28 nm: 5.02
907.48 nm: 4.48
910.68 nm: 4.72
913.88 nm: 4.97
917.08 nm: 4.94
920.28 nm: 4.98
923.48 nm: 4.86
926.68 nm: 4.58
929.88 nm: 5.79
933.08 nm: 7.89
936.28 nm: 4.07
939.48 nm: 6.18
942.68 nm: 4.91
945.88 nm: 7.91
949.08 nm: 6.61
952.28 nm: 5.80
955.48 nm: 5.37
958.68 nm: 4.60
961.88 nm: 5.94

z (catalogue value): 0.689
